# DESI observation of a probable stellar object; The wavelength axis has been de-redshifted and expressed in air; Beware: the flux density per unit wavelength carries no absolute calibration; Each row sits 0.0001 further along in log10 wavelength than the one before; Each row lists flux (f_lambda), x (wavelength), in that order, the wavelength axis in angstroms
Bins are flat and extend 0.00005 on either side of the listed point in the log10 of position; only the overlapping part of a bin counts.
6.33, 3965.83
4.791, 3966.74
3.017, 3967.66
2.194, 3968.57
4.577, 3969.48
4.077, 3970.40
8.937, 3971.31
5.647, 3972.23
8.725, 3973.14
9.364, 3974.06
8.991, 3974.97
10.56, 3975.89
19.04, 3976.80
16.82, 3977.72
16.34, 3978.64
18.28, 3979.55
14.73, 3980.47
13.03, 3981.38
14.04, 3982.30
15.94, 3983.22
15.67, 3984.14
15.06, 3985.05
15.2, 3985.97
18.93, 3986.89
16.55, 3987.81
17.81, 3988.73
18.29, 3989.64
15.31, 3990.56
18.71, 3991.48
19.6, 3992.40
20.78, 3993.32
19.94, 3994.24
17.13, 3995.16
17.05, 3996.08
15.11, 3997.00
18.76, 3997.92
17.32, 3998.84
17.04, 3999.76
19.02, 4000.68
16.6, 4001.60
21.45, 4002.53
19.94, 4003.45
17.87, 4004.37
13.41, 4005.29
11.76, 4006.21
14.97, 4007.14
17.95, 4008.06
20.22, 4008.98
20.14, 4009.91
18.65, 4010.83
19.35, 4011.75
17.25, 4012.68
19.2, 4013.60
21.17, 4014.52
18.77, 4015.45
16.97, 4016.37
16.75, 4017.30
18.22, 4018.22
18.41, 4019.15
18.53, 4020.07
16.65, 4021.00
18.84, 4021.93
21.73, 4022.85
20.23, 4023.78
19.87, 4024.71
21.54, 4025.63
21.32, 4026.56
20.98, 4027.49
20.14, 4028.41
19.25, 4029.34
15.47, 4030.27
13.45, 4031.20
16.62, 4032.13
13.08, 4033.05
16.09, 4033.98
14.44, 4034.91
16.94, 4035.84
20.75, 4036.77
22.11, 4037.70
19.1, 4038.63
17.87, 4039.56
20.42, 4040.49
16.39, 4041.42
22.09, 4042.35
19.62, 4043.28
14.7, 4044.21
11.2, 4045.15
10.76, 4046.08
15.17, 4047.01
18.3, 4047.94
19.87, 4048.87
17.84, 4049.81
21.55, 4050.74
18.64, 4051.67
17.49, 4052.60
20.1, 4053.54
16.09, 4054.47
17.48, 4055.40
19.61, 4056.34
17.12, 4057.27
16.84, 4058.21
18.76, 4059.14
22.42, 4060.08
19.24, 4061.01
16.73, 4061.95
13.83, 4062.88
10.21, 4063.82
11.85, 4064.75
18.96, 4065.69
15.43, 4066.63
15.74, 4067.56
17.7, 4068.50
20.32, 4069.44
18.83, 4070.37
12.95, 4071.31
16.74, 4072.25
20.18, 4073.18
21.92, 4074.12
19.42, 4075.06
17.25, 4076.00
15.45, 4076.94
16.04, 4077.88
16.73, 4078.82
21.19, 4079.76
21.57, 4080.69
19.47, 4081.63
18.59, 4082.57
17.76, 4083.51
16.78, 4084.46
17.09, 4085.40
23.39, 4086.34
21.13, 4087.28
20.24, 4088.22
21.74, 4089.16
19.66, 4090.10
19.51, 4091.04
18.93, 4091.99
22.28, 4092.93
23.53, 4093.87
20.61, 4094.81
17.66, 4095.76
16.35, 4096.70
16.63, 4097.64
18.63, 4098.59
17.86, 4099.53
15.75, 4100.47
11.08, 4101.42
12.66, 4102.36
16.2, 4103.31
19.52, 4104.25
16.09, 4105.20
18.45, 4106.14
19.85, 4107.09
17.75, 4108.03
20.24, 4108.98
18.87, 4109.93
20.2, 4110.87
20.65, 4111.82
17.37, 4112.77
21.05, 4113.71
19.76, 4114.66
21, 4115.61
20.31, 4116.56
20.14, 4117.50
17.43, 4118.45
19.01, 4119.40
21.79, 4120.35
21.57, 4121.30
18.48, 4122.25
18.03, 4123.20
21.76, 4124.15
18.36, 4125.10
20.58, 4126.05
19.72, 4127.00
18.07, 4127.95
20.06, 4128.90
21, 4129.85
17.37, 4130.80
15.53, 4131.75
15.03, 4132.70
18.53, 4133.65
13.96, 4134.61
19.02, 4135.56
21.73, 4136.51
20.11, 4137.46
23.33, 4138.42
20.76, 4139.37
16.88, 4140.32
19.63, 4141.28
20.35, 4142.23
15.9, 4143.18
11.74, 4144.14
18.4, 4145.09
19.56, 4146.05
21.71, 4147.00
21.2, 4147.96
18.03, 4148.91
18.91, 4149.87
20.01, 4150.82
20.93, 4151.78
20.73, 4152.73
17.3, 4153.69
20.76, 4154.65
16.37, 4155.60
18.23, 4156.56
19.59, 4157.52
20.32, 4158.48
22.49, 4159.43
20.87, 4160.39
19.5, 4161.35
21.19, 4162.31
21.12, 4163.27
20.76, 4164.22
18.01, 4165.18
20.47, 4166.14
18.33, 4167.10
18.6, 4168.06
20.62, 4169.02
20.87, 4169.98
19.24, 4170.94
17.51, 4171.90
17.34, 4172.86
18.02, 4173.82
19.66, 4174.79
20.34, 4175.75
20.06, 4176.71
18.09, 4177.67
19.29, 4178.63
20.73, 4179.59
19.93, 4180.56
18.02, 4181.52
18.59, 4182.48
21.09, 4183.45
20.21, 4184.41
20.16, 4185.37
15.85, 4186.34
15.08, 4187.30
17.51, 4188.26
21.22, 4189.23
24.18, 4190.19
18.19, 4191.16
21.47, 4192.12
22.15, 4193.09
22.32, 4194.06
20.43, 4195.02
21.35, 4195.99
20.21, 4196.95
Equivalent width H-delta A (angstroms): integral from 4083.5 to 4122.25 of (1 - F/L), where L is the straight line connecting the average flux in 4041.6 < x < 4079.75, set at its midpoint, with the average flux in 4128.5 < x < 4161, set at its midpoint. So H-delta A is -1.7 angstroms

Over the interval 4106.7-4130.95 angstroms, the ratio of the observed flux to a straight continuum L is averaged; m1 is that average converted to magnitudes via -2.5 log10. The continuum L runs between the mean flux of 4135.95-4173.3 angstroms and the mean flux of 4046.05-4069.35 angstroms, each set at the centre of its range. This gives -0.06 mag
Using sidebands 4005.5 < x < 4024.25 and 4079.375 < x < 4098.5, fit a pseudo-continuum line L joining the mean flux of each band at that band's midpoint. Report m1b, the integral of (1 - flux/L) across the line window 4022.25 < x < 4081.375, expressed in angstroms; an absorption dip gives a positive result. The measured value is 3.50 angstroms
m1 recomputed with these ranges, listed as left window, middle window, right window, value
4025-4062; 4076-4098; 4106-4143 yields -0.03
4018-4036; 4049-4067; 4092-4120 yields 0.05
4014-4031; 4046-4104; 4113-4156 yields 0.07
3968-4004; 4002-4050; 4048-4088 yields -0.10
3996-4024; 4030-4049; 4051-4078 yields 0.05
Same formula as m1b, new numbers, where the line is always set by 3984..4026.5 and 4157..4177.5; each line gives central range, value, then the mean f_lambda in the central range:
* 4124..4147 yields 0.9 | 18.7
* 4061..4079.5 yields 2.0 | 16.8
